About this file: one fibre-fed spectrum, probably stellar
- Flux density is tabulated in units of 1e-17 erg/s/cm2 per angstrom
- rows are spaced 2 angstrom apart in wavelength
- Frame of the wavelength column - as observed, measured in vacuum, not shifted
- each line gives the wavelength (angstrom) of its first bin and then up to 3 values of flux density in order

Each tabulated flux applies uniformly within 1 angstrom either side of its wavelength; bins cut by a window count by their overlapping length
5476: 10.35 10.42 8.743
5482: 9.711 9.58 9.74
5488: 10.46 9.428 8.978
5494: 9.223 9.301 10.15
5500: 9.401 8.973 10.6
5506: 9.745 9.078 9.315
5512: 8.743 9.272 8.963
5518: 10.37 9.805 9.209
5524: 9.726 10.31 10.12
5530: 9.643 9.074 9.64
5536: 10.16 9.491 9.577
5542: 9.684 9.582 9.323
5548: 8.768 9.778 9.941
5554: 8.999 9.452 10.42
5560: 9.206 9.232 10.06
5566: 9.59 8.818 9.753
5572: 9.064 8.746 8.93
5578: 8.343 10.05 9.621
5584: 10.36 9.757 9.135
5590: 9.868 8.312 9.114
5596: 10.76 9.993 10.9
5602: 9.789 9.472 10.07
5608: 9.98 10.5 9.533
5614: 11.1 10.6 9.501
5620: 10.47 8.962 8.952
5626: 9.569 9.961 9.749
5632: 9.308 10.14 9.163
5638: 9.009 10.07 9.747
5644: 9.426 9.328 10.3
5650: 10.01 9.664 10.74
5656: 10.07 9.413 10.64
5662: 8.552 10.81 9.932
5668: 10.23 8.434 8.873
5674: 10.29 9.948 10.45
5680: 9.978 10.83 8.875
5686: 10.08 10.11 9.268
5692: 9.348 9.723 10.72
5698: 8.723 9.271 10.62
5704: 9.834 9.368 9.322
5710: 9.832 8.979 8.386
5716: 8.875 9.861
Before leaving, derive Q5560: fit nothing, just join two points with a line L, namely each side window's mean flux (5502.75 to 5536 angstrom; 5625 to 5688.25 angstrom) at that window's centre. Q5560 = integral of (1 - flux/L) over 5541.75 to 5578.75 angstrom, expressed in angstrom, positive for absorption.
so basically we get 1.21 angstrom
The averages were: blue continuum 9.61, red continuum 9.8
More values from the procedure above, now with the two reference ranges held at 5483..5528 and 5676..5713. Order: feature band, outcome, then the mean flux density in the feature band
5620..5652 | 0.3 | 9.61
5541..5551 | 0.2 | 9.43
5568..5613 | 0.1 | 9.62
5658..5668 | -0.2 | 9.95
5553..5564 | 0.1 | 9.52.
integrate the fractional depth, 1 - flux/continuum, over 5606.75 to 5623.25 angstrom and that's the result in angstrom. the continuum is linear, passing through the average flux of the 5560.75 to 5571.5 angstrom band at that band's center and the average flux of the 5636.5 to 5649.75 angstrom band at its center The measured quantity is -0.8 angstrom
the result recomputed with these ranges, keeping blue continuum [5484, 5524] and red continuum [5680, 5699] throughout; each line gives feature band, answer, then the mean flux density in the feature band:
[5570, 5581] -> 0.59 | 9.09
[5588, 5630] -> -0.86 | 9.85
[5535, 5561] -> 0.02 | 9.57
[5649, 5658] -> -0.31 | 10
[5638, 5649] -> -0.01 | 9.7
